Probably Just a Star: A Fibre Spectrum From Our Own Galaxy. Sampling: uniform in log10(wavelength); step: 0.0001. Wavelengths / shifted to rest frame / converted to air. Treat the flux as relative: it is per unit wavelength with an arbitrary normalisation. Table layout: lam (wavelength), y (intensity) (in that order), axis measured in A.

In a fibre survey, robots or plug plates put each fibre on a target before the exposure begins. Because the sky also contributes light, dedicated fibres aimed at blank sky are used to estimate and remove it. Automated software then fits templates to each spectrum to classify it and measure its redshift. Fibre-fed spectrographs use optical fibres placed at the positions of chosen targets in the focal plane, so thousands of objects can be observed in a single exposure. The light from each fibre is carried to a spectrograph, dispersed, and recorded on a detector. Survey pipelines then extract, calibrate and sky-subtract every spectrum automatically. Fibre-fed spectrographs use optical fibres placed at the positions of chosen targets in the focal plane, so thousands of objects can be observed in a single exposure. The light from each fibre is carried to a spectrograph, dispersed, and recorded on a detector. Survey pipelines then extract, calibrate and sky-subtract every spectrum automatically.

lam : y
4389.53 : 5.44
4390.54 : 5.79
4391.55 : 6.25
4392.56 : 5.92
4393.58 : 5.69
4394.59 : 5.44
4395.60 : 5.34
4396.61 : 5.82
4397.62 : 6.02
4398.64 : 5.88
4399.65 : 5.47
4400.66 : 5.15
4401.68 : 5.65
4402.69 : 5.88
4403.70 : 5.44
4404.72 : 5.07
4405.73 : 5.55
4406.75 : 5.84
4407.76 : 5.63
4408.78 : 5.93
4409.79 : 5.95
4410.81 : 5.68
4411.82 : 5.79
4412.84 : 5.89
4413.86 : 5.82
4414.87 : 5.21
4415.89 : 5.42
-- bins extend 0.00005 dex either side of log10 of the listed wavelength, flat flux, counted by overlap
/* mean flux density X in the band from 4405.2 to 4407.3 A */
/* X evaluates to 5.7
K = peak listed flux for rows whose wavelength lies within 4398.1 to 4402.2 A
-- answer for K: 5.88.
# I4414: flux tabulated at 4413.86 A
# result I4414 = 5.82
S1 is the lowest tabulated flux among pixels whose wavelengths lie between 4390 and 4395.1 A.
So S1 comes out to 5.44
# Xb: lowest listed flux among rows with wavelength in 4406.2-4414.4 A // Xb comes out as 5.63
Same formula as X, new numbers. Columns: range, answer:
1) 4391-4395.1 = 5.82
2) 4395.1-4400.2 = 5.71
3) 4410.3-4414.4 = 5.79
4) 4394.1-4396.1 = 5.4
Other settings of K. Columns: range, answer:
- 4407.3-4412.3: 5.95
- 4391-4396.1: 6.25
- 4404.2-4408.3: 5.84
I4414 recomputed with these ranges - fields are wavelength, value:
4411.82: 5.79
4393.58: 5.69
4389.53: 5.44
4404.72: 5.07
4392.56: 5.92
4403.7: 5.44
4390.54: 5.79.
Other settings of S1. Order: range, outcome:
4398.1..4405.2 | 5.07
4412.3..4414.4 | 5.82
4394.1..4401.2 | 5.15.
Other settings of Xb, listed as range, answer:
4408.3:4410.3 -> 5.93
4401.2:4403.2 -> 5.65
